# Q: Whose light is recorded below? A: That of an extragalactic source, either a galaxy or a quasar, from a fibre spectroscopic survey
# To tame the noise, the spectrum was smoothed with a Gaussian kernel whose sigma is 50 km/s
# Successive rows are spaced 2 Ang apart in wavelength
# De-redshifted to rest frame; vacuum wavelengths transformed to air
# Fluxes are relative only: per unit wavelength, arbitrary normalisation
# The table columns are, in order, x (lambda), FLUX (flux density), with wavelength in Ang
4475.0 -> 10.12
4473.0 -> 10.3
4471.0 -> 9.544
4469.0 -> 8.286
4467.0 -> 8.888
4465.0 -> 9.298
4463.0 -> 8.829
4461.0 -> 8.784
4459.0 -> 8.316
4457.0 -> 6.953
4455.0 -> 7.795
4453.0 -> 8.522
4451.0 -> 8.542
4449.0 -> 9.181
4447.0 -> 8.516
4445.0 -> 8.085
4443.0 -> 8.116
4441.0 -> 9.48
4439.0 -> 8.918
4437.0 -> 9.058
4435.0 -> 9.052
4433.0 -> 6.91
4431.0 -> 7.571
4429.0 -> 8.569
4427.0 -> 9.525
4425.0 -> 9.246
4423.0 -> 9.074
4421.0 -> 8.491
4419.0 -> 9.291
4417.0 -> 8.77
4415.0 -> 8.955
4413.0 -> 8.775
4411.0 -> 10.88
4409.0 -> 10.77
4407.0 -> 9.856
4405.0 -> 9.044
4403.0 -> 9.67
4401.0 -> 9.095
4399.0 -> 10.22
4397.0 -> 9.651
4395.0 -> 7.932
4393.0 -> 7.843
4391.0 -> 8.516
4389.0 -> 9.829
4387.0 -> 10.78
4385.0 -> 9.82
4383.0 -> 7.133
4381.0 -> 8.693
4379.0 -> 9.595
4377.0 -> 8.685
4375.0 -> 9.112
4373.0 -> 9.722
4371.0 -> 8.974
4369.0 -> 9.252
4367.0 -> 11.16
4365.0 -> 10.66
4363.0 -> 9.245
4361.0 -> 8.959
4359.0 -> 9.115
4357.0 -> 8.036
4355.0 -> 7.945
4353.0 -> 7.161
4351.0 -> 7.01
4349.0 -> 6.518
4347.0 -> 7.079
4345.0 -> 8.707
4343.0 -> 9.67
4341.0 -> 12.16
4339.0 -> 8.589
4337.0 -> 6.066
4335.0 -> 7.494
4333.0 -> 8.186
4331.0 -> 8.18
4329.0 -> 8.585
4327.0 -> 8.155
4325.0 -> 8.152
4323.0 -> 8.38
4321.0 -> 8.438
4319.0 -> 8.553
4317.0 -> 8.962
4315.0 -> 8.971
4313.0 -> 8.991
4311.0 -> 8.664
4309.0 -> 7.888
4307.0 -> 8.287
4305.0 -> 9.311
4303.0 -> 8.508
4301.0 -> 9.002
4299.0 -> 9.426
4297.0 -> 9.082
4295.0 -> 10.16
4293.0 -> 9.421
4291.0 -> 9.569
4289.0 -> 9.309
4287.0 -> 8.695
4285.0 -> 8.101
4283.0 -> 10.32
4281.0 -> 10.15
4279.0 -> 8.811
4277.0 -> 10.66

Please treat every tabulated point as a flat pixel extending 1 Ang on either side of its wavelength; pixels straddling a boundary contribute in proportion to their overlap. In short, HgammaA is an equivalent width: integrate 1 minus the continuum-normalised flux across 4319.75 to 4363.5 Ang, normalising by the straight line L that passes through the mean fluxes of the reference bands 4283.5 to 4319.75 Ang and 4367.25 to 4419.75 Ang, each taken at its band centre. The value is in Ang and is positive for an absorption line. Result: 4.1 Ang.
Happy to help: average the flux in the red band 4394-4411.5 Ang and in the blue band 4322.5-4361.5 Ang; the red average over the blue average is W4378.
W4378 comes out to 1.2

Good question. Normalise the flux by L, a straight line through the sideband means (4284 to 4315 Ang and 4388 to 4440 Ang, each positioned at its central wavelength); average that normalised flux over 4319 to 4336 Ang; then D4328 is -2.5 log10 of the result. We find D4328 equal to 0.097 mag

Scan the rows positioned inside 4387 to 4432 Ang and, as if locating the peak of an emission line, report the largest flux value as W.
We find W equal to 10.88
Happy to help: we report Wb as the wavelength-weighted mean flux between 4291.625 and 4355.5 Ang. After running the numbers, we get 8.5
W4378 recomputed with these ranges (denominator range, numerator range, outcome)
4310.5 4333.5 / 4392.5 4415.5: 1.11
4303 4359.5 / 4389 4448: 1.08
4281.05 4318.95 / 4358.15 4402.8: 1.03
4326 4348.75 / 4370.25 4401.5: 1.09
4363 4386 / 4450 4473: 0.92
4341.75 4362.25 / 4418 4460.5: 1.06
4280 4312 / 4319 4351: 0.91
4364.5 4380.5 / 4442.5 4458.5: 0.86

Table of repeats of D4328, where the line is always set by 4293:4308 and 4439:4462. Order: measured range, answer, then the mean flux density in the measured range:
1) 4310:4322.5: 0.04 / 8.75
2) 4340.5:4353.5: 0.09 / 8.23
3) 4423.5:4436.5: 0.00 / 8.52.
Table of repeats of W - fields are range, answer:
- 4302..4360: 12.16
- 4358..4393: 11.16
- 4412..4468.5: 9.525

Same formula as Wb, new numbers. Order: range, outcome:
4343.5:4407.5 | 8.91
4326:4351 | 8.23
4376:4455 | 8.98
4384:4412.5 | 9.55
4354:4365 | 8.84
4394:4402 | 9.22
